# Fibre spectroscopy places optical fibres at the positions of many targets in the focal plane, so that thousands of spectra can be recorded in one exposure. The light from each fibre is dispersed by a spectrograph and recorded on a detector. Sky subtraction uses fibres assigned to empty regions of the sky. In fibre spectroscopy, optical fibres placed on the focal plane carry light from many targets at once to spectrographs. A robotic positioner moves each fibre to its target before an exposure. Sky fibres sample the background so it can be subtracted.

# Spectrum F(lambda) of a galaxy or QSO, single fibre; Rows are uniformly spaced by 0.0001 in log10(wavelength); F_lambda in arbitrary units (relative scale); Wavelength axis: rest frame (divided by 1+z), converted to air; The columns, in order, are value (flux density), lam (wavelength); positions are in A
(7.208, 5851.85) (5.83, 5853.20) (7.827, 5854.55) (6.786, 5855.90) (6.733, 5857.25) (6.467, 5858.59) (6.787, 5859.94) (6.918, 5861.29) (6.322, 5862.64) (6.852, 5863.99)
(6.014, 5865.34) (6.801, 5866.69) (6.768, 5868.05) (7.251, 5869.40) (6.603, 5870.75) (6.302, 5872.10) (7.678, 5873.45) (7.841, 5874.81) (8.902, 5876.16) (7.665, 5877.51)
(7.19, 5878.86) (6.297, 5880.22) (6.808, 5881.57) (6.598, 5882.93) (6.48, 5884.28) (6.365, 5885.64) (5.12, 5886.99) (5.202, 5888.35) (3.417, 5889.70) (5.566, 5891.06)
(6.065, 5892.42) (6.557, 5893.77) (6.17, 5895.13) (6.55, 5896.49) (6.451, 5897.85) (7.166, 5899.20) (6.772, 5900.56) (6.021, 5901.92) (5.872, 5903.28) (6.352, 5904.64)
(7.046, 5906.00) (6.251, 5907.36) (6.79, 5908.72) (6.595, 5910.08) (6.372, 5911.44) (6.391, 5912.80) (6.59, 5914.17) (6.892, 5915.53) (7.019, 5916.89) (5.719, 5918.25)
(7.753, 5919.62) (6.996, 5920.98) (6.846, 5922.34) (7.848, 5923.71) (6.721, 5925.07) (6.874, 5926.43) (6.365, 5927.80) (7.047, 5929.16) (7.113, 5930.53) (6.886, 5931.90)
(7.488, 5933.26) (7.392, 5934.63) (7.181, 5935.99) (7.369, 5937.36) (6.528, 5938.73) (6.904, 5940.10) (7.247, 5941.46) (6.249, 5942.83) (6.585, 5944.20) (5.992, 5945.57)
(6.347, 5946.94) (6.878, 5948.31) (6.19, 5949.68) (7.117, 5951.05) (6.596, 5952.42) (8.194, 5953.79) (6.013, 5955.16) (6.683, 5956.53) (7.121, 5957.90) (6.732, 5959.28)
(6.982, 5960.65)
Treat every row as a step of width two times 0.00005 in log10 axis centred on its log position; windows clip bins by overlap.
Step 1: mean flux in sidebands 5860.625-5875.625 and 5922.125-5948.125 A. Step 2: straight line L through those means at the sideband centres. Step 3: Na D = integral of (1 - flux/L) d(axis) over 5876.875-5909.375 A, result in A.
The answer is 2.8 A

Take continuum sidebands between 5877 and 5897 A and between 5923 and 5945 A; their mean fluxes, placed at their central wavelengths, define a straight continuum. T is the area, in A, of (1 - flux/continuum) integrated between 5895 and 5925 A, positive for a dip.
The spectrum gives -0.6 A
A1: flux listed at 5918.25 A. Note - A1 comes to 5.719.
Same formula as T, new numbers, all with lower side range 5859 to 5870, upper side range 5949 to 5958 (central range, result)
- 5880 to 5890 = 1.3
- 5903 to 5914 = 0.5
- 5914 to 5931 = -0.3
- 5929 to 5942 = -0.6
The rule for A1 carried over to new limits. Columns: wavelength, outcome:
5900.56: 6.772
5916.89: 7.019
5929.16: 7.047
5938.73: 6.528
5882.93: 6.598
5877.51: 7.665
